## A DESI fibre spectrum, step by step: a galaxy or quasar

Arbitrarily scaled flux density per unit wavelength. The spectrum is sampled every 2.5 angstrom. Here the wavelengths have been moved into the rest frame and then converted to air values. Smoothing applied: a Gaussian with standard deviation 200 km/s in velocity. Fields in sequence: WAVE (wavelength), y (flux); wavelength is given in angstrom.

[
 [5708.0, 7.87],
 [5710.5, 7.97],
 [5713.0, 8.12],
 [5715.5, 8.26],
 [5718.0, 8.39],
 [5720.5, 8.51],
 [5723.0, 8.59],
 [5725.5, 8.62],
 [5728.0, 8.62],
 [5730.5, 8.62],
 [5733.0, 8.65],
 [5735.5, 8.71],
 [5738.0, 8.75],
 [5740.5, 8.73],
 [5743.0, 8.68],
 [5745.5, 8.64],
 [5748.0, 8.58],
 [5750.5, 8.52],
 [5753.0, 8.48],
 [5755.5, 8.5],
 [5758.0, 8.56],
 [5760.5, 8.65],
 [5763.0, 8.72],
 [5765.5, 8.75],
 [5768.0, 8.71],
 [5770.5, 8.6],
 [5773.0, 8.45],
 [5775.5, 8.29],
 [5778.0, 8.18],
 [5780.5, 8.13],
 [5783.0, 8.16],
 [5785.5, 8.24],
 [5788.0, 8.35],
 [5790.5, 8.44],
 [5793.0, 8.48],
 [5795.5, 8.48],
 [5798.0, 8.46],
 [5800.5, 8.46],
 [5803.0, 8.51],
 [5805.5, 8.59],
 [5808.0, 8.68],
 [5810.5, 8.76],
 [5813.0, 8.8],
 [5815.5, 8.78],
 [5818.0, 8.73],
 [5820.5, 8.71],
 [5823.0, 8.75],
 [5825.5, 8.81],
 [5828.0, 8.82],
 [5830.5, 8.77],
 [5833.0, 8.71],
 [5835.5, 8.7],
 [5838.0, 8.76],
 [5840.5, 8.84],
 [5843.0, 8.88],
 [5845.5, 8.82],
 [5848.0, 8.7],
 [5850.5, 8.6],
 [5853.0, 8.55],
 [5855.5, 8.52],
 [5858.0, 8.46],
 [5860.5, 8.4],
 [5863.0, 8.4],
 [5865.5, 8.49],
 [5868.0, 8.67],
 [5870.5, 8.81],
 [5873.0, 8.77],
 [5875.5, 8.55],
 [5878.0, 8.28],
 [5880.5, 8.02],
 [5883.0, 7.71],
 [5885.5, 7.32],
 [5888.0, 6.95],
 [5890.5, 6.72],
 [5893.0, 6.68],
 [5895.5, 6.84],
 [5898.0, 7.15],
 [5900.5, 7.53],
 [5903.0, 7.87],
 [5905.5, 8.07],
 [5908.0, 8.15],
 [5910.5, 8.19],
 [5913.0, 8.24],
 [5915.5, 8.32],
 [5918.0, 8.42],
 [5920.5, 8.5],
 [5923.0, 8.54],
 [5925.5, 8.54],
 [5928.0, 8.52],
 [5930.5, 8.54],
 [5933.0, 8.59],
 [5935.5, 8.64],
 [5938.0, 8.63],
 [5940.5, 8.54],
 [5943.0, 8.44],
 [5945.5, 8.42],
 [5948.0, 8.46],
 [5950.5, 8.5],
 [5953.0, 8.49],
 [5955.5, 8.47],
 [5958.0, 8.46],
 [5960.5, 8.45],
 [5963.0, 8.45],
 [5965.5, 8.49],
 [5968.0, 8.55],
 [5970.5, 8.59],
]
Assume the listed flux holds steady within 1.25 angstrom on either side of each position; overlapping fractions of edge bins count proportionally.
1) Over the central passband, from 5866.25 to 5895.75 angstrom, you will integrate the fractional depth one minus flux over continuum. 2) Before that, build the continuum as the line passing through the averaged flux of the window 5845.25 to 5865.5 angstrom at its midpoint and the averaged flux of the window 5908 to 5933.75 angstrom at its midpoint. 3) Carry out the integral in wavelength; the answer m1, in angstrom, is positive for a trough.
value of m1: 2.3 angstrom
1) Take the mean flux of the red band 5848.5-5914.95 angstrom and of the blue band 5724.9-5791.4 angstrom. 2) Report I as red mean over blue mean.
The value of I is 0.94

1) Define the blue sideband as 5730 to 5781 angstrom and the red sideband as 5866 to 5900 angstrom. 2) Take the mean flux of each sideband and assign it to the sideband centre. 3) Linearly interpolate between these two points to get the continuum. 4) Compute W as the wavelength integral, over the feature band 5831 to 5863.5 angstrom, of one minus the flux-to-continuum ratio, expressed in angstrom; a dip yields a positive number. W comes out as -2.8 angstrom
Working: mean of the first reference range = 8.57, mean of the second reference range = 7.74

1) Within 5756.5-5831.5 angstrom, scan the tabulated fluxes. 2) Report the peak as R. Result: 8.82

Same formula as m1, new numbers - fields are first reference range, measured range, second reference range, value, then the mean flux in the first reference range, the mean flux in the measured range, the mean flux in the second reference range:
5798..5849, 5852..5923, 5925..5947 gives 4.87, 8.72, 8.03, 8.54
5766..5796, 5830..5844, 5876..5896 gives -1.66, 8.38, 8.78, 7.38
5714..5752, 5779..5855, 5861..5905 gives -4.26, 8.59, 8.61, 7.82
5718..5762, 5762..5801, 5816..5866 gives 0.93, 8.61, 8.43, 8.68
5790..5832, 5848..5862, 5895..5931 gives -0.17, 8.65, 8.52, 8.11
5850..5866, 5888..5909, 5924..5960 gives 2.86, 8.48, 7.34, 8.52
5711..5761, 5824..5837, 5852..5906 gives -0.98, 8.55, 8.76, 7.94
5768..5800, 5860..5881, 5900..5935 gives -0.44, 8.37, 8.51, 8.31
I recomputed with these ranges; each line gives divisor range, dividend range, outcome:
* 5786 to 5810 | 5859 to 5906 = 0.92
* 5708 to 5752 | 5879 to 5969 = 0.95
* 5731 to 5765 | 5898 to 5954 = 0.97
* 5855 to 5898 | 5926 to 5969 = 1.07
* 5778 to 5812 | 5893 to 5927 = 0.95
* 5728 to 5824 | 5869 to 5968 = 0.95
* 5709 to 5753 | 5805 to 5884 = 1.01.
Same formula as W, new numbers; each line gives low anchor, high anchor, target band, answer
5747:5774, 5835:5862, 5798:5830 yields -0.2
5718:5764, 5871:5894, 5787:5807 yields -0.5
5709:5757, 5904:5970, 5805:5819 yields -0.4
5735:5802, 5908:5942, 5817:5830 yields -0.4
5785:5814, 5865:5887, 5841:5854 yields -0.6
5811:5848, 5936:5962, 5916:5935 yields 0.1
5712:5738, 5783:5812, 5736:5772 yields -0.5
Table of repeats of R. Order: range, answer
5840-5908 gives 8.88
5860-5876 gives 8.81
